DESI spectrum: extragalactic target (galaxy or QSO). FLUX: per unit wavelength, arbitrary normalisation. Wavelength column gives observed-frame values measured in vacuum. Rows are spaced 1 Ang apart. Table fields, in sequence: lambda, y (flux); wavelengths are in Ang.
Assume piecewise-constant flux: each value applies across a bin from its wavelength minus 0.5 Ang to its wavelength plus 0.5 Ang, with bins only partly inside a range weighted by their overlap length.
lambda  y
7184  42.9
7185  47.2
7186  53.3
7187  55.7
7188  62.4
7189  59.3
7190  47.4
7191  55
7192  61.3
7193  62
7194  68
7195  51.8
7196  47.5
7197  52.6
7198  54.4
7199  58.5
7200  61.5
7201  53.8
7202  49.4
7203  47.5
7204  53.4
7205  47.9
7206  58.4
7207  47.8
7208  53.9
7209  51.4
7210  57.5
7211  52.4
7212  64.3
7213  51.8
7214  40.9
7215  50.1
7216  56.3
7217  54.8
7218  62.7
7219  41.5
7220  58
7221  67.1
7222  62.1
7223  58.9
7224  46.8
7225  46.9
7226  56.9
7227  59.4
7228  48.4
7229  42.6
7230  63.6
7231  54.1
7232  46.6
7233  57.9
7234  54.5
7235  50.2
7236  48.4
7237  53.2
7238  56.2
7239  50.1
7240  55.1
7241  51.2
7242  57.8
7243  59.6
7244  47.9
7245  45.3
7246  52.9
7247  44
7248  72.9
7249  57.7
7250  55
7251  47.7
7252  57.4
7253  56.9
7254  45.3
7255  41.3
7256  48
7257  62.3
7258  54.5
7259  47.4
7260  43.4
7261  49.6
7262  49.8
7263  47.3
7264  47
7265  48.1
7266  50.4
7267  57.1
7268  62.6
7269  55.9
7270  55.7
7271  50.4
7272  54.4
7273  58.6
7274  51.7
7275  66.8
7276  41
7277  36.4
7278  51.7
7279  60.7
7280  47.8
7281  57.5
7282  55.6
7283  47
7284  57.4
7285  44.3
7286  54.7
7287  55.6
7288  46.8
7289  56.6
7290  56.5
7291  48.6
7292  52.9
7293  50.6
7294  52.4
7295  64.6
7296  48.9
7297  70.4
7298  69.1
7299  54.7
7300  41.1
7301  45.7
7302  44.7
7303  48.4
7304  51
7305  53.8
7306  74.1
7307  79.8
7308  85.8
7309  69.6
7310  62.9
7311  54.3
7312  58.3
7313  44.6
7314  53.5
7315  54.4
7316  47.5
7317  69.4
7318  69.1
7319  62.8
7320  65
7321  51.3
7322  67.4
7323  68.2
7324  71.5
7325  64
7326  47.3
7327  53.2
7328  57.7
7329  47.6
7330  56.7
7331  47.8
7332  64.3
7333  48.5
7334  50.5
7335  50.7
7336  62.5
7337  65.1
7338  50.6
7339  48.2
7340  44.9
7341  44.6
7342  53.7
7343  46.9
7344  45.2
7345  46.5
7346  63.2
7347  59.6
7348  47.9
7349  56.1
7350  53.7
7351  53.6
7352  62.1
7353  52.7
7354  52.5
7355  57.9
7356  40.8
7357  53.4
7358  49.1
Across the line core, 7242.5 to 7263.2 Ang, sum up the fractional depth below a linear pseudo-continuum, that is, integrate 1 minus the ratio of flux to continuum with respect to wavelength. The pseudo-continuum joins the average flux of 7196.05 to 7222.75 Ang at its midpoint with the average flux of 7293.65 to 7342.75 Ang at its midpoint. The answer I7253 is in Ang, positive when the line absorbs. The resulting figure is 1.36 Ang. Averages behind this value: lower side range 54.2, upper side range 57.4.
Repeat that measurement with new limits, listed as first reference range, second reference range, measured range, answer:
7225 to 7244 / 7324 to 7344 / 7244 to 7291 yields 0.9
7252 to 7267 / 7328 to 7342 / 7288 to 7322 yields -4.2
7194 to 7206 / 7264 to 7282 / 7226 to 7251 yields -0.1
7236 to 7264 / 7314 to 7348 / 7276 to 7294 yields 0.7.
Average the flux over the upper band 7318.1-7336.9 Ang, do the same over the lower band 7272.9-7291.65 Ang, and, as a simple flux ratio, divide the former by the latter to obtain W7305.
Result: 1.1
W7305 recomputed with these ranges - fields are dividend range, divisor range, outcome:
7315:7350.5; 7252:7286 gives 1.08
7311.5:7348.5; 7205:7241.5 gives 1.03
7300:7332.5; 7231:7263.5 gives 1.13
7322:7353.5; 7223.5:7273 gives 1.04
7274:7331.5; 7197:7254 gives 1.05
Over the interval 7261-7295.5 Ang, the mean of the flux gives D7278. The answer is 52.7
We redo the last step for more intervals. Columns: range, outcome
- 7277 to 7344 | 55.9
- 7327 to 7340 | 53.8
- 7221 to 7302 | 53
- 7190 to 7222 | 54.6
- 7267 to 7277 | 54.4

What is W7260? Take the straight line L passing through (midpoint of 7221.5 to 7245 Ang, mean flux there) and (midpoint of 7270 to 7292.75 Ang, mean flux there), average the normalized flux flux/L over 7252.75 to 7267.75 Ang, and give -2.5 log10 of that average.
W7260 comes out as 0.06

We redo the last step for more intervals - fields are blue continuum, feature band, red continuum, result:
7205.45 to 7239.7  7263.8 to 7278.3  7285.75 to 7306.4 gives 0.03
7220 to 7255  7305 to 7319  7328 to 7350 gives -0.19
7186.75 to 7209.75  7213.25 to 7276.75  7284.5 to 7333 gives 0.06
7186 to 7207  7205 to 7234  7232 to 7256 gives 0.00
